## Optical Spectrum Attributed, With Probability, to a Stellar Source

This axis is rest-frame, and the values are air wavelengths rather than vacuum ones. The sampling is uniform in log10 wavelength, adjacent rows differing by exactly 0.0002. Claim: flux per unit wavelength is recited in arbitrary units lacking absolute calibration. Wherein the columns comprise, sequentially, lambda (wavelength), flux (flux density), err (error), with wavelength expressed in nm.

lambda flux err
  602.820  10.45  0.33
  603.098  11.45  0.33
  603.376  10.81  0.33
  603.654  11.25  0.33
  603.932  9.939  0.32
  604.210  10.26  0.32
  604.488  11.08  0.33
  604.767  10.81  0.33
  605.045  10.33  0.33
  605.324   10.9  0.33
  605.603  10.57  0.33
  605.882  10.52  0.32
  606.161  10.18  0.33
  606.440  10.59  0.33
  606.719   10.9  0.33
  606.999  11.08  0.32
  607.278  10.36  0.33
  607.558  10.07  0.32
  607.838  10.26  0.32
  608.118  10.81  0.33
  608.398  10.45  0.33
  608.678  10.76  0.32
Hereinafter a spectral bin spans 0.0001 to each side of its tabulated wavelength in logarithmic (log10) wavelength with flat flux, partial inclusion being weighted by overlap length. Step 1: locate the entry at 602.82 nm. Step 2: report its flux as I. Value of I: 10.45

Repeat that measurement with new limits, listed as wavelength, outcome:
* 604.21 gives 10.26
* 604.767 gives 10.81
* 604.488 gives 11.08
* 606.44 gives 10.59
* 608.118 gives 10.81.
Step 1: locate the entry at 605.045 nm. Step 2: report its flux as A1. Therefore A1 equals 10.33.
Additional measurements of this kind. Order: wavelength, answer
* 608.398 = 10.45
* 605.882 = 10.52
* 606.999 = 11.08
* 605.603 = 10.57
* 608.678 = 10.76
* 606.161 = 10.18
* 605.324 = 10.9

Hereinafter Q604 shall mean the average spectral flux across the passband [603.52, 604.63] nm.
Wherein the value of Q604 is 10.6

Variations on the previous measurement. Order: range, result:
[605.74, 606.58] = 10.4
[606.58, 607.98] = 10.5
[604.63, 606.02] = 10.6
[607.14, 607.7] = 10.2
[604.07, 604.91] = 10.7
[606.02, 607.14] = 10.7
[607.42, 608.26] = 10.4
